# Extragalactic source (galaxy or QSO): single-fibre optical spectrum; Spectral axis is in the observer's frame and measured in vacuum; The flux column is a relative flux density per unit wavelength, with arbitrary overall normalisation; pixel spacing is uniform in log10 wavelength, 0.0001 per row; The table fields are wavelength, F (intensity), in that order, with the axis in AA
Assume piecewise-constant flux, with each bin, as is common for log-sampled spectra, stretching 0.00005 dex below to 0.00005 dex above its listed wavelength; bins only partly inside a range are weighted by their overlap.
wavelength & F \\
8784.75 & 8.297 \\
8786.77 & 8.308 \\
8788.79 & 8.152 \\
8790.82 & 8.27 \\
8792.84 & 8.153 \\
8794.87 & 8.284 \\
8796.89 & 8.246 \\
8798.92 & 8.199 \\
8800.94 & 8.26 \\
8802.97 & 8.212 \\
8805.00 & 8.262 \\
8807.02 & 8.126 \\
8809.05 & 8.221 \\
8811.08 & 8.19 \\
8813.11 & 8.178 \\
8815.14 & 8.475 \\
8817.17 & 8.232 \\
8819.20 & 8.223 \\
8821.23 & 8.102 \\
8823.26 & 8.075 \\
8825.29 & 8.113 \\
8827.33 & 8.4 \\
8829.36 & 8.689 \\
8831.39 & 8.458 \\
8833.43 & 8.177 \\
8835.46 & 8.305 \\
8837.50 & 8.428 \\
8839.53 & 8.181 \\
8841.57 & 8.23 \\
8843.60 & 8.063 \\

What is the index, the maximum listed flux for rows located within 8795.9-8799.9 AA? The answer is 8.246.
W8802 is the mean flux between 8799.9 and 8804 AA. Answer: 8.24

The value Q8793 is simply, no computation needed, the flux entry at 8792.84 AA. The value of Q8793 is 8.153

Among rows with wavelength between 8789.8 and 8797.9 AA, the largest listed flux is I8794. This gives 8.284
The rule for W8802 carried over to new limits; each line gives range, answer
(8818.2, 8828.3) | 8.18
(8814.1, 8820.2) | 8.31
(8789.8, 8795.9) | 8.23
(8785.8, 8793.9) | 8.22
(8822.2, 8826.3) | 8.1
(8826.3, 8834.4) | 8.42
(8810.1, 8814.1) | 8.18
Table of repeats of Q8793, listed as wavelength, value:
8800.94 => 8.26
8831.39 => 8.458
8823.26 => 8.075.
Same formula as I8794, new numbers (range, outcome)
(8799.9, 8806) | 8.262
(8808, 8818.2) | 8.475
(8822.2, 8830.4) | 8.689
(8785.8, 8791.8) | 8.308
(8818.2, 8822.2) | 8.223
